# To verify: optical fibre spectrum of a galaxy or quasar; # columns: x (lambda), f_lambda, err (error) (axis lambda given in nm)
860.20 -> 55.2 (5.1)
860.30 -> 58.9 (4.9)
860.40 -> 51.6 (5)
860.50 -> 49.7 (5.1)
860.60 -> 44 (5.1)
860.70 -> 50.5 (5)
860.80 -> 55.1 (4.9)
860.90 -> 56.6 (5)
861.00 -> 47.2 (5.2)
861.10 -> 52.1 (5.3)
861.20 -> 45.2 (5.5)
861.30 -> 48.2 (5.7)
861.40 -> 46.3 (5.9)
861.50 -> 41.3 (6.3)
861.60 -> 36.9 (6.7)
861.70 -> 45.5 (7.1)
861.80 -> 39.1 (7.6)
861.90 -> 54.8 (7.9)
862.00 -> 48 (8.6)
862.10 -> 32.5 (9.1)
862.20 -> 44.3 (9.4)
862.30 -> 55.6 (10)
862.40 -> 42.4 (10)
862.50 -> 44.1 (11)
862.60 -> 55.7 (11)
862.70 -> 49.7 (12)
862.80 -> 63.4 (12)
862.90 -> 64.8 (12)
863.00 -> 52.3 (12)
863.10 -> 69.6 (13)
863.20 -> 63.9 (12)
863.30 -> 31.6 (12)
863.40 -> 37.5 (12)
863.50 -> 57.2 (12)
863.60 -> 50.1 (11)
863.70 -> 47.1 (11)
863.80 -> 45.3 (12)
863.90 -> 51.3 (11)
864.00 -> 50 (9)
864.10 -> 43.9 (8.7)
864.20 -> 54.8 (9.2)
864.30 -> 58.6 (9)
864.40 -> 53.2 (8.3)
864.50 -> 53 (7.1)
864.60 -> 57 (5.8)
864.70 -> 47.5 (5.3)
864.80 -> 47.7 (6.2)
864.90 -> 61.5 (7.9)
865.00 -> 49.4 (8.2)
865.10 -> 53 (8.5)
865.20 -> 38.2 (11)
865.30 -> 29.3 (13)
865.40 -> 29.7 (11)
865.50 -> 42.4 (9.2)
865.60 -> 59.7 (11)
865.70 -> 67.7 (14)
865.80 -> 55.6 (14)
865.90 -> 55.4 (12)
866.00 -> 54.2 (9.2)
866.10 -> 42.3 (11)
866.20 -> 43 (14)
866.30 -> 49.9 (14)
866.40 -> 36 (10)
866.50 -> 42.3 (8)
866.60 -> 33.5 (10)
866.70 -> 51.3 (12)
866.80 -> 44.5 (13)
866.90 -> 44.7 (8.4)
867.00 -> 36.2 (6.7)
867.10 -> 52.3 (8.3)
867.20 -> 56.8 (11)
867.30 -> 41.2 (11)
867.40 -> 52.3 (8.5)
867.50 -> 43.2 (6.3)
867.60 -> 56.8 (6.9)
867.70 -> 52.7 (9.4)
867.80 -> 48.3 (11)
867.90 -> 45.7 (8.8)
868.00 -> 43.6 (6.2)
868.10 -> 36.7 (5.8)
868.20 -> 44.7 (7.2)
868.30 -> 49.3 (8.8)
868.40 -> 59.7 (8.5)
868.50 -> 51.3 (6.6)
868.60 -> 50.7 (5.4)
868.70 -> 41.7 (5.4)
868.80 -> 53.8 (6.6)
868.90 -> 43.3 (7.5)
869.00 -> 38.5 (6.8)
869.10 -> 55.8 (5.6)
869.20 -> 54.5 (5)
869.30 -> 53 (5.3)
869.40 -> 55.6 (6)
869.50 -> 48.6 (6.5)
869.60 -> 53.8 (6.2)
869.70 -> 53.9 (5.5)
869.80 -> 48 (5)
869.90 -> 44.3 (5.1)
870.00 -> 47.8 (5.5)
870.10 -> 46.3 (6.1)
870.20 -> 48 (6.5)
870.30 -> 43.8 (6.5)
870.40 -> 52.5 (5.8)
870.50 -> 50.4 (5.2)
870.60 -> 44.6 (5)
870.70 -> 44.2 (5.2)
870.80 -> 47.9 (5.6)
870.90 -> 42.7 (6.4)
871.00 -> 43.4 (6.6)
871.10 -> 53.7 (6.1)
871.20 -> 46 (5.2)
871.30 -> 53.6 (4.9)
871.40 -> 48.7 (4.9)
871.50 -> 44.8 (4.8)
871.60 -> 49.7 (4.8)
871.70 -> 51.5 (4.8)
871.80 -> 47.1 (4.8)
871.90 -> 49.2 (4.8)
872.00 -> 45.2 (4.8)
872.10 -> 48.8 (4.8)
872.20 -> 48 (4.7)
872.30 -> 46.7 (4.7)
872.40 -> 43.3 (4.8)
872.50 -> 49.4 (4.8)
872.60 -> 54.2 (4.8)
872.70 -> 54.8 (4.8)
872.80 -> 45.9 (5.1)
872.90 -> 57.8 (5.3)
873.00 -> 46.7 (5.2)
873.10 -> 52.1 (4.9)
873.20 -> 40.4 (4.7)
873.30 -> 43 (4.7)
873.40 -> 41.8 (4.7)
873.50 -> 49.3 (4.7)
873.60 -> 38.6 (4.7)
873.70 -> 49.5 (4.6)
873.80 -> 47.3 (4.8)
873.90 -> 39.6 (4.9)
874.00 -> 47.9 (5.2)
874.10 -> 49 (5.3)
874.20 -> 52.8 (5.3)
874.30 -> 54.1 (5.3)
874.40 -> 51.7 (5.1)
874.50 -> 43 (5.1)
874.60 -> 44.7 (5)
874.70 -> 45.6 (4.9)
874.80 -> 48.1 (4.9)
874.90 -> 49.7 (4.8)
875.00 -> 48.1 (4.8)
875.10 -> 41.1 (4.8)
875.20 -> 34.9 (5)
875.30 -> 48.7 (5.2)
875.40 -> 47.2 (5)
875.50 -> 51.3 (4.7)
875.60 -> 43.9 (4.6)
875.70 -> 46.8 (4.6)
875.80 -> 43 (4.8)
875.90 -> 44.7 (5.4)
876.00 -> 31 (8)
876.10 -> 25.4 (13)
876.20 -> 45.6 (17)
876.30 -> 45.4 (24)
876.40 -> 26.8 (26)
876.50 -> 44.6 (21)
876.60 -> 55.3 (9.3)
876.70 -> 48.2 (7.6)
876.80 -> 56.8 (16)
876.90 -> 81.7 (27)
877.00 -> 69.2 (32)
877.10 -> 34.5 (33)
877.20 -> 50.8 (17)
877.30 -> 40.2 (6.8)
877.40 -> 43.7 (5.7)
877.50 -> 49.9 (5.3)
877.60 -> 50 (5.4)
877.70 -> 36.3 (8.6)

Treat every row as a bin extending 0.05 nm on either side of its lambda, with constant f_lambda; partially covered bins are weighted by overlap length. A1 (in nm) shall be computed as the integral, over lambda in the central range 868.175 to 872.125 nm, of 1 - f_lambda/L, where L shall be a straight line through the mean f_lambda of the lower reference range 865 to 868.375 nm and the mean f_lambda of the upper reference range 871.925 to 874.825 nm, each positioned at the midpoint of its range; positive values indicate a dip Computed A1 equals -0.14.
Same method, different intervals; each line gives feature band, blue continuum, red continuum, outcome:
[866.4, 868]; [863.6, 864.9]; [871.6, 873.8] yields 0.12 nm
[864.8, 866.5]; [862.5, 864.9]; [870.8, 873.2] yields 0.12 nm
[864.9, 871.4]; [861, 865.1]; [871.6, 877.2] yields 0.11 nm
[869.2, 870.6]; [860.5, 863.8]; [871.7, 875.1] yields -0.05 nm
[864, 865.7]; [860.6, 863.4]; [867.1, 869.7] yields 0.00 nm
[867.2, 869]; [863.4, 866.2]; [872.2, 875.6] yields 0.03 nm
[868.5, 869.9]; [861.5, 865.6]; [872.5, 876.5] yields -0.08 nm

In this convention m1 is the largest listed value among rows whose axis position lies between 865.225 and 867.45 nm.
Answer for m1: 67.7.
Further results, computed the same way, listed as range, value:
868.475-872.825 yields 55.8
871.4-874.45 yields 57.8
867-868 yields 56.8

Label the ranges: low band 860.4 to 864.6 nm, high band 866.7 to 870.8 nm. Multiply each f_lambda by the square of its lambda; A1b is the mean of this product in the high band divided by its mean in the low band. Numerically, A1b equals 1.0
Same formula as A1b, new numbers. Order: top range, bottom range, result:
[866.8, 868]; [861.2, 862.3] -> 1.09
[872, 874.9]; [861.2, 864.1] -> 1.00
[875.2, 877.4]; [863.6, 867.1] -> 0.99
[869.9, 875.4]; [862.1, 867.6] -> 0.98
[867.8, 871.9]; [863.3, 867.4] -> 1.02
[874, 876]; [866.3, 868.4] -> 1.03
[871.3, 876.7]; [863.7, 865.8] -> 0.95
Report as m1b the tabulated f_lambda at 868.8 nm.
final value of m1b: 53.8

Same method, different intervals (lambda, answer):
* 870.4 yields 52.5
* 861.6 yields 36.9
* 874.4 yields 51.7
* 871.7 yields 51.5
